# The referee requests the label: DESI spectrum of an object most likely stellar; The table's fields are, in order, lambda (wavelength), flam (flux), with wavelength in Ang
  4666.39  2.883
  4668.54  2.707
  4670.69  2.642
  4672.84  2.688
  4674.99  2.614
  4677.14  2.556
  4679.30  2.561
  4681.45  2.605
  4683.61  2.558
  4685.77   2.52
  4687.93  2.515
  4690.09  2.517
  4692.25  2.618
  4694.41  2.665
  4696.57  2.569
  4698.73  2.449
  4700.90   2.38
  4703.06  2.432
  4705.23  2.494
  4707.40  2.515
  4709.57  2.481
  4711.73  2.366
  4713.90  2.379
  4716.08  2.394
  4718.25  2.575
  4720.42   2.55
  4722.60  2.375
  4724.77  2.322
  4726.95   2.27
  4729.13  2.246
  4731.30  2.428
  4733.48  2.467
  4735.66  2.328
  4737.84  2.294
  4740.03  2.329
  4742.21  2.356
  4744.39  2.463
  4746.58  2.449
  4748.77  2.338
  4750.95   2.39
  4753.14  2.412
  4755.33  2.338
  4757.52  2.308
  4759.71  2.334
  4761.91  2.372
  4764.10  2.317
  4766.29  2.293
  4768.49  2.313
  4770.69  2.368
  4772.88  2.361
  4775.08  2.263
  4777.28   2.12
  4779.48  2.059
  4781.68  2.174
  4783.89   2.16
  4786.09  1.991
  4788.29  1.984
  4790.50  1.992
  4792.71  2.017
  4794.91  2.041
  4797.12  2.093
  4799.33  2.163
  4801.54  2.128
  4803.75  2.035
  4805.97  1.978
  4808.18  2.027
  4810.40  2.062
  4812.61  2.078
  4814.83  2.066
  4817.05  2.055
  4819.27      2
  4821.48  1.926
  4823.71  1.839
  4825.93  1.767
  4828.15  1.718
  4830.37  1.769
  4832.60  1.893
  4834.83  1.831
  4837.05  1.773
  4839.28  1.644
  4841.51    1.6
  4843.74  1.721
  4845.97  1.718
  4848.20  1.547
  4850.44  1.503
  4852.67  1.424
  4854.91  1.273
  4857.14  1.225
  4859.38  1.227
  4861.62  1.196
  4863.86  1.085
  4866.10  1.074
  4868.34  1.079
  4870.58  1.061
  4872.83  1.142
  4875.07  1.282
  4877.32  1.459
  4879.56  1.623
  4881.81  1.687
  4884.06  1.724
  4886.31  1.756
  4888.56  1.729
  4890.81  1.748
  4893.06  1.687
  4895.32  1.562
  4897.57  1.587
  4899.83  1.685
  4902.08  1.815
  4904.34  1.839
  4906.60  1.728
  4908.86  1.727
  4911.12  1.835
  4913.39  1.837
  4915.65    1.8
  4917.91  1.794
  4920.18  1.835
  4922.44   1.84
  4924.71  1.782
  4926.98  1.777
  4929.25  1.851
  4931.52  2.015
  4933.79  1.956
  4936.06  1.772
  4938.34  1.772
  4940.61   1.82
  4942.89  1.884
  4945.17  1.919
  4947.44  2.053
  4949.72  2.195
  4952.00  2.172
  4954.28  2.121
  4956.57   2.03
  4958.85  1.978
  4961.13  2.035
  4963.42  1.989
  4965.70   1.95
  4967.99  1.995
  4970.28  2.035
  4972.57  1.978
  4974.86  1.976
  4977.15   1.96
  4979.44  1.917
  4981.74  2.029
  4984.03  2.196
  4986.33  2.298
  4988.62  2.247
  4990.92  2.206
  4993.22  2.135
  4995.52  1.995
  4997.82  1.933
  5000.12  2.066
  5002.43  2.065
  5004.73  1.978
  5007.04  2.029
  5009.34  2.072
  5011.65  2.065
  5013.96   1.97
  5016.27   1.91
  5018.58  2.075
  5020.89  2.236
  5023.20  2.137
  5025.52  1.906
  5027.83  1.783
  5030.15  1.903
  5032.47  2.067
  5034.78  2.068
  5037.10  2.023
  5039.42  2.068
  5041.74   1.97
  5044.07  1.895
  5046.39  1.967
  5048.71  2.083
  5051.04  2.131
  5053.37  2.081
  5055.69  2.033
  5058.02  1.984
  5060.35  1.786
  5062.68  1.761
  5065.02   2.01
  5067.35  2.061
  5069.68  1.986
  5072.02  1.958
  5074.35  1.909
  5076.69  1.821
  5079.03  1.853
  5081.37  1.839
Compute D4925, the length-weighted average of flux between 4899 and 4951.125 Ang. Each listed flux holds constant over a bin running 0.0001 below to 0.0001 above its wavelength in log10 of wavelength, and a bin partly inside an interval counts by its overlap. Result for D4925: 1.85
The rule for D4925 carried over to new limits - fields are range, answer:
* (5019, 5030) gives 2.01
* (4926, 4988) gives 1.99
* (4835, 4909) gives 1.51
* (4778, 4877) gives 1.73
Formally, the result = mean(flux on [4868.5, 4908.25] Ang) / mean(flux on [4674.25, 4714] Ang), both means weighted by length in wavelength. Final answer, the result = 0.6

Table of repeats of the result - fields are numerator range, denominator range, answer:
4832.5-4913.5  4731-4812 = 0.69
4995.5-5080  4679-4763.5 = 0.82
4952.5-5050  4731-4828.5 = 0.93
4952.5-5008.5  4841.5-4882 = 1.52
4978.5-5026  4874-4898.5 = 1.28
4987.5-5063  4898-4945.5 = 1.11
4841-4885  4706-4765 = 0.58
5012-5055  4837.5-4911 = 1.33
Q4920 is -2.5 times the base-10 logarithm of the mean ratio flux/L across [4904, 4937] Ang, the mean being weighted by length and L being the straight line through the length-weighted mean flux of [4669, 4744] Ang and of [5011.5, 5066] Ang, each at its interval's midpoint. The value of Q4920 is 0.18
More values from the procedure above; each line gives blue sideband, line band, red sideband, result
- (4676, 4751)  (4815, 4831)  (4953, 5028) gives 0.21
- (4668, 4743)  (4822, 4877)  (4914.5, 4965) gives 0.40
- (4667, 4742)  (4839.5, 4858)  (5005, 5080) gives 0.44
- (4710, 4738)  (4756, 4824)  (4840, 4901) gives -0.08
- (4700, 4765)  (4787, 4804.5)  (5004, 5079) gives 0.13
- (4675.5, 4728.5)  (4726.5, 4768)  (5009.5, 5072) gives 0.03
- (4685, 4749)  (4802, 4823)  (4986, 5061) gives 0.14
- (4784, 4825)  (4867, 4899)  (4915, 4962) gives 0.29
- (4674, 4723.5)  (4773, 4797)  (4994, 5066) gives 0.14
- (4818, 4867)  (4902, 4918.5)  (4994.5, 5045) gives -0.03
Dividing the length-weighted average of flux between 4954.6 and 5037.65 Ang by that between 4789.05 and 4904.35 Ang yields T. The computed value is 1.20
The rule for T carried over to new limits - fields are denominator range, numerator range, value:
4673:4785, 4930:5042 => 0.84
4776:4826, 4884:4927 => 0.86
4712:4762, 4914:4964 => 0.81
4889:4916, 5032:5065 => 1.15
